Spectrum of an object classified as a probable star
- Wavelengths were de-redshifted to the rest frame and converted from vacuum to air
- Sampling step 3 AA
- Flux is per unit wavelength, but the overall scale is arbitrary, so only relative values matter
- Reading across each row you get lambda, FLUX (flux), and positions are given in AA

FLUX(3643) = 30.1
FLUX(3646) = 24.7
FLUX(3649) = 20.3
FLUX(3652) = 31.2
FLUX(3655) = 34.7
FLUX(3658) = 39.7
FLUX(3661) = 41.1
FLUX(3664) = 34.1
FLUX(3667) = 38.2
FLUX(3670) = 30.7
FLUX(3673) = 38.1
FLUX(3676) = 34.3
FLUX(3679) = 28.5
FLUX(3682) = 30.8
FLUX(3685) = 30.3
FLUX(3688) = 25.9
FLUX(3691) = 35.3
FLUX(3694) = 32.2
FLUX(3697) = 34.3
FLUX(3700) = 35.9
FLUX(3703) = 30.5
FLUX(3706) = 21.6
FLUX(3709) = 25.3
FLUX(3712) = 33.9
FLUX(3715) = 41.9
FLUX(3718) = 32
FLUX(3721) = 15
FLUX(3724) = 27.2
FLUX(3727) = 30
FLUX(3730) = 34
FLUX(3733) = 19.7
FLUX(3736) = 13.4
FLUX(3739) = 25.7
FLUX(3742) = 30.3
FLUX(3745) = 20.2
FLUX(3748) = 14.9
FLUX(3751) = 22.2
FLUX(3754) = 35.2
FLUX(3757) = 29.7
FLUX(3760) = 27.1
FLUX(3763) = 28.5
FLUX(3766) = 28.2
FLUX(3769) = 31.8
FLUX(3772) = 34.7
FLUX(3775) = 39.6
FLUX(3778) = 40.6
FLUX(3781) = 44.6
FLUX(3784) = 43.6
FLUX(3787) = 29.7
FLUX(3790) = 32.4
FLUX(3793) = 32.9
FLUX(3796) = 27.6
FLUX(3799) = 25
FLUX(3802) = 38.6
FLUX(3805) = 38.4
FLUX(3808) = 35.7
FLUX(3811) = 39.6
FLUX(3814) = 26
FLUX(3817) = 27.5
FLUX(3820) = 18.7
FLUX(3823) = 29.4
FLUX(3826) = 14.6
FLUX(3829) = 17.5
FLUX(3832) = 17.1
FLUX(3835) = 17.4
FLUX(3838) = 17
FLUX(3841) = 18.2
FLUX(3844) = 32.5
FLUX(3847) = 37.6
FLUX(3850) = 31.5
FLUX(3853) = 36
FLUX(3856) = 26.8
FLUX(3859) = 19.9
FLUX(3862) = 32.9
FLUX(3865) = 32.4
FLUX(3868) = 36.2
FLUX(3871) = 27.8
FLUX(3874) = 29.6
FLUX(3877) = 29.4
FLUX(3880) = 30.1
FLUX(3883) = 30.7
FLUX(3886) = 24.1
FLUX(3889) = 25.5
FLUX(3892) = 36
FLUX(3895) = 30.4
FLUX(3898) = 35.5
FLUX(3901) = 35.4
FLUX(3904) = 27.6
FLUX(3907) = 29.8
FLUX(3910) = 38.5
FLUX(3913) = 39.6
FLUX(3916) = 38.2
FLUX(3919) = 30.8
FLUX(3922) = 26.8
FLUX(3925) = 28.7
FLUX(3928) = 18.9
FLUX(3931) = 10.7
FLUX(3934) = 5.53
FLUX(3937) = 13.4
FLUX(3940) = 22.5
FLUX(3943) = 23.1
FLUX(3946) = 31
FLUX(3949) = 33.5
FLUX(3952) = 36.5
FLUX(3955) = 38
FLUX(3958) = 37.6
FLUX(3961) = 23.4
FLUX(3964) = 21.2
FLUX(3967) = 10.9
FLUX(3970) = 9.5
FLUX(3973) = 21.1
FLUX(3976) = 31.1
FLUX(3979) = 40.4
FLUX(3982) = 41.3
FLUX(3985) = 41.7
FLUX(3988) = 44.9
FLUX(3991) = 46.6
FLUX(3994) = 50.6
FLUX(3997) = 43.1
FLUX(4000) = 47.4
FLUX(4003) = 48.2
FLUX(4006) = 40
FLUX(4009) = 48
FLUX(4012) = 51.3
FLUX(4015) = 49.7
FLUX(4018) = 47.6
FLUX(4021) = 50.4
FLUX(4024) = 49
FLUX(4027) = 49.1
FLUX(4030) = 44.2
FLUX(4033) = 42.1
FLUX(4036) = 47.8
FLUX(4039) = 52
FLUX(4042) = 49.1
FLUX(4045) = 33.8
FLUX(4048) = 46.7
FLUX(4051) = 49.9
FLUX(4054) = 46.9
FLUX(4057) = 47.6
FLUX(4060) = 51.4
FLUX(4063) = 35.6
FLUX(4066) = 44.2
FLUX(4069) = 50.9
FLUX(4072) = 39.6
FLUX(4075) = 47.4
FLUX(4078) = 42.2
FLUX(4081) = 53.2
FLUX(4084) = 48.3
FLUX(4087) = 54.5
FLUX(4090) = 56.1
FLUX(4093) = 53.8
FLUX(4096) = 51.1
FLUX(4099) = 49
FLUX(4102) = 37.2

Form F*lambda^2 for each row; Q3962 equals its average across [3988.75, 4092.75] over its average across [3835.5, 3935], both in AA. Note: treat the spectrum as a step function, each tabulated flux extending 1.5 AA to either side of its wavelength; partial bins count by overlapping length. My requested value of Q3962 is 1.78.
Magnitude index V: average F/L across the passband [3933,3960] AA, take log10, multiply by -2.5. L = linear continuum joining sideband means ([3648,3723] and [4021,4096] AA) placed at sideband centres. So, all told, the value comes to 0.497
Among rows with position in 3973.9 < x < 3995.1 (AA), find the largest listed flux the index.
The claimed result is 50.6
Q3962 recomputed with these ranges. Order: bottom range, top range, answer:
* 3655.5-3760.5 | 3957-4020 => 1.48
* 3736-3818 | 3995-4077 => 1.70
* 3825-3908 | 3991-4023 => 1.83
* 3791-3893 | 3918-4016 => 1.22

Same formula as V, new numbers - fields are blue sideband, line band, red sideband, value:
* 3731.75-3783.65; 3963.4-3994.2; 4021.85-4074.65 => 0.290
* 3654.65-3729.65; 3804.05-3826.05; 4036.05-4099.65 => 0.252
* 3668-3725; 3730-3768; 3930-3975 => 0.163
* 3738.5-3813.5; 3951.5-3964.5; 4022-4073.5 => 0.285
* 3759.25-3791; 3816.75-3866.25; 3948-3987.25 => 0.303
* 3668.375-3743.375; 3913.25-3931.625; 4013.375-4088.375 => 0.422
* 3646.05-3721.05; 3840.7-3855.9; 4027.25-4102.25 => 0.211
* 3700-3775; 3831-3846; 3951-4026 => 0.458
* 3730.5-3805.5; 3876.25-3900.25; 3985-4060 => 0.244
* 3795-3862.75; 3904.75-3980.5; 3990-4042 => 0.428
